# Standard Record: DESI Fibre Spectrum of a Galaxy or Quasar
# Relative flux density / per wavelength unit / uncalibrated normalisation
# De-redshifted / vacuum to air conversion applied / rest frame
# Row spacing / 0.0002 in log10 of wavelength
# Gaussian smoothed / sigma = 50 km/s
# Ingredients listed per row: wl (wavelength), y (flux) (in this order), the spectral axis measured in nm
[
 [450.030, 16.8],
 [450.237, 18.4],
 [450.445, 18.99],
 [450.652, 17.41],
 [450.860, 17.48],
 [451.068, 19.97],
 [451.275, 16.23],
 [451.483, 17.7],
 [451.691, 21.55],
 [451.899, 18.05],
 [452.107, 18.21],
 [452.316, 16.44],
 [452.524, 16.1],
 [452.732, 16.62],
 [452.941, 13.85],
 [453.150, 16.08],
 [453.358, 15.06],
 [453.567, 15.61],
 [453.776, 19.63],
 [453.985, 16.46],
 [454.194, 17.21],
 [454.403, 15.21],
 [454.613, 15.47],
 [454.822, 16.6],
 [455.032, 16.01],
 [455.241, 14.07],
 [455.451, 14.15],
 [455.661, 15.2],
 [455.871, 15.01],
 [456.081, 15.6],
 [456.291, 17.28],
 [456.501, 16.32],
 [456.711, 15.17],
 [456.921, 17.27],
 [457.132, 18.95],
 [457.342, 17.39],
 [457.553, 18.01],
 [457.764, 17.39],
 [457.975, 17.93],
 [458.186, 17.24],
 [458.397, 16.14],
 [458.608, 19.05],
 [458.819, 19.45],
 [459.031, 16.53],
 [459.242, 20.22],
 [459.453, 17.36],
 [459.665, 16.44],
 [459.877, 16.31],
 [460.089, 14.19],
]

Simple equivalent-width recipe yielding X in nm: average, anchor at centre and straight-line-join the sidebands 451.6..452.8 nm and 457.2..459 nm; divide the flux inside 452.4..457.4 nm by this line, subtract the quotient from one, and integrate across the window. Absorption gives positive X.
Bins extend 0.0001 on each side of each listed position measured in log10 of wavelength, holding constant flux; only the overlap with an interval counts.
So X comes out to 0.48 nm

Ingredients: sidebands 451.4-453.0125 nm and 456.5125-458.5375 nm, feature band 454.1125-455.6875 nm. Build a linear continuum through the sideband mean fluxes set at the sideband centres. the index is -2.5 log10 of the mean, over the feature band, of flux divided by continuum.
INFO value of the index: 0.122 mag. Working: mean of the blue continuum 17.4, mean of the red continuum 17.3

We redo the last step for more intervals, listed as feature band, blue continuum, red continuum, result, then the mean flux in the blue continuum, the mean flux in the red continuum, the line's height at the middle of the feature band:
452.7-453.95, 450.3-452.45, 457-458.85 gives 0.124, 18.2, 17.9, 18.1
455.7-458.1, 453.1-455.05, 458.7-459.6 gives 0.036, 16.4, 18.3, 17.4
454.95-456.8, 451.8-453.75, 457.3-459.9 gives 0.110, 16.4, 17.7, 17.1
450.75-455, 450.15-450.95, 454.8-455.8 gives -0.023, 18.1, 15.1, 16.6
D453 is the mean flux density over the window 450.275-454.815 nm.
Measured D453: 17.1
